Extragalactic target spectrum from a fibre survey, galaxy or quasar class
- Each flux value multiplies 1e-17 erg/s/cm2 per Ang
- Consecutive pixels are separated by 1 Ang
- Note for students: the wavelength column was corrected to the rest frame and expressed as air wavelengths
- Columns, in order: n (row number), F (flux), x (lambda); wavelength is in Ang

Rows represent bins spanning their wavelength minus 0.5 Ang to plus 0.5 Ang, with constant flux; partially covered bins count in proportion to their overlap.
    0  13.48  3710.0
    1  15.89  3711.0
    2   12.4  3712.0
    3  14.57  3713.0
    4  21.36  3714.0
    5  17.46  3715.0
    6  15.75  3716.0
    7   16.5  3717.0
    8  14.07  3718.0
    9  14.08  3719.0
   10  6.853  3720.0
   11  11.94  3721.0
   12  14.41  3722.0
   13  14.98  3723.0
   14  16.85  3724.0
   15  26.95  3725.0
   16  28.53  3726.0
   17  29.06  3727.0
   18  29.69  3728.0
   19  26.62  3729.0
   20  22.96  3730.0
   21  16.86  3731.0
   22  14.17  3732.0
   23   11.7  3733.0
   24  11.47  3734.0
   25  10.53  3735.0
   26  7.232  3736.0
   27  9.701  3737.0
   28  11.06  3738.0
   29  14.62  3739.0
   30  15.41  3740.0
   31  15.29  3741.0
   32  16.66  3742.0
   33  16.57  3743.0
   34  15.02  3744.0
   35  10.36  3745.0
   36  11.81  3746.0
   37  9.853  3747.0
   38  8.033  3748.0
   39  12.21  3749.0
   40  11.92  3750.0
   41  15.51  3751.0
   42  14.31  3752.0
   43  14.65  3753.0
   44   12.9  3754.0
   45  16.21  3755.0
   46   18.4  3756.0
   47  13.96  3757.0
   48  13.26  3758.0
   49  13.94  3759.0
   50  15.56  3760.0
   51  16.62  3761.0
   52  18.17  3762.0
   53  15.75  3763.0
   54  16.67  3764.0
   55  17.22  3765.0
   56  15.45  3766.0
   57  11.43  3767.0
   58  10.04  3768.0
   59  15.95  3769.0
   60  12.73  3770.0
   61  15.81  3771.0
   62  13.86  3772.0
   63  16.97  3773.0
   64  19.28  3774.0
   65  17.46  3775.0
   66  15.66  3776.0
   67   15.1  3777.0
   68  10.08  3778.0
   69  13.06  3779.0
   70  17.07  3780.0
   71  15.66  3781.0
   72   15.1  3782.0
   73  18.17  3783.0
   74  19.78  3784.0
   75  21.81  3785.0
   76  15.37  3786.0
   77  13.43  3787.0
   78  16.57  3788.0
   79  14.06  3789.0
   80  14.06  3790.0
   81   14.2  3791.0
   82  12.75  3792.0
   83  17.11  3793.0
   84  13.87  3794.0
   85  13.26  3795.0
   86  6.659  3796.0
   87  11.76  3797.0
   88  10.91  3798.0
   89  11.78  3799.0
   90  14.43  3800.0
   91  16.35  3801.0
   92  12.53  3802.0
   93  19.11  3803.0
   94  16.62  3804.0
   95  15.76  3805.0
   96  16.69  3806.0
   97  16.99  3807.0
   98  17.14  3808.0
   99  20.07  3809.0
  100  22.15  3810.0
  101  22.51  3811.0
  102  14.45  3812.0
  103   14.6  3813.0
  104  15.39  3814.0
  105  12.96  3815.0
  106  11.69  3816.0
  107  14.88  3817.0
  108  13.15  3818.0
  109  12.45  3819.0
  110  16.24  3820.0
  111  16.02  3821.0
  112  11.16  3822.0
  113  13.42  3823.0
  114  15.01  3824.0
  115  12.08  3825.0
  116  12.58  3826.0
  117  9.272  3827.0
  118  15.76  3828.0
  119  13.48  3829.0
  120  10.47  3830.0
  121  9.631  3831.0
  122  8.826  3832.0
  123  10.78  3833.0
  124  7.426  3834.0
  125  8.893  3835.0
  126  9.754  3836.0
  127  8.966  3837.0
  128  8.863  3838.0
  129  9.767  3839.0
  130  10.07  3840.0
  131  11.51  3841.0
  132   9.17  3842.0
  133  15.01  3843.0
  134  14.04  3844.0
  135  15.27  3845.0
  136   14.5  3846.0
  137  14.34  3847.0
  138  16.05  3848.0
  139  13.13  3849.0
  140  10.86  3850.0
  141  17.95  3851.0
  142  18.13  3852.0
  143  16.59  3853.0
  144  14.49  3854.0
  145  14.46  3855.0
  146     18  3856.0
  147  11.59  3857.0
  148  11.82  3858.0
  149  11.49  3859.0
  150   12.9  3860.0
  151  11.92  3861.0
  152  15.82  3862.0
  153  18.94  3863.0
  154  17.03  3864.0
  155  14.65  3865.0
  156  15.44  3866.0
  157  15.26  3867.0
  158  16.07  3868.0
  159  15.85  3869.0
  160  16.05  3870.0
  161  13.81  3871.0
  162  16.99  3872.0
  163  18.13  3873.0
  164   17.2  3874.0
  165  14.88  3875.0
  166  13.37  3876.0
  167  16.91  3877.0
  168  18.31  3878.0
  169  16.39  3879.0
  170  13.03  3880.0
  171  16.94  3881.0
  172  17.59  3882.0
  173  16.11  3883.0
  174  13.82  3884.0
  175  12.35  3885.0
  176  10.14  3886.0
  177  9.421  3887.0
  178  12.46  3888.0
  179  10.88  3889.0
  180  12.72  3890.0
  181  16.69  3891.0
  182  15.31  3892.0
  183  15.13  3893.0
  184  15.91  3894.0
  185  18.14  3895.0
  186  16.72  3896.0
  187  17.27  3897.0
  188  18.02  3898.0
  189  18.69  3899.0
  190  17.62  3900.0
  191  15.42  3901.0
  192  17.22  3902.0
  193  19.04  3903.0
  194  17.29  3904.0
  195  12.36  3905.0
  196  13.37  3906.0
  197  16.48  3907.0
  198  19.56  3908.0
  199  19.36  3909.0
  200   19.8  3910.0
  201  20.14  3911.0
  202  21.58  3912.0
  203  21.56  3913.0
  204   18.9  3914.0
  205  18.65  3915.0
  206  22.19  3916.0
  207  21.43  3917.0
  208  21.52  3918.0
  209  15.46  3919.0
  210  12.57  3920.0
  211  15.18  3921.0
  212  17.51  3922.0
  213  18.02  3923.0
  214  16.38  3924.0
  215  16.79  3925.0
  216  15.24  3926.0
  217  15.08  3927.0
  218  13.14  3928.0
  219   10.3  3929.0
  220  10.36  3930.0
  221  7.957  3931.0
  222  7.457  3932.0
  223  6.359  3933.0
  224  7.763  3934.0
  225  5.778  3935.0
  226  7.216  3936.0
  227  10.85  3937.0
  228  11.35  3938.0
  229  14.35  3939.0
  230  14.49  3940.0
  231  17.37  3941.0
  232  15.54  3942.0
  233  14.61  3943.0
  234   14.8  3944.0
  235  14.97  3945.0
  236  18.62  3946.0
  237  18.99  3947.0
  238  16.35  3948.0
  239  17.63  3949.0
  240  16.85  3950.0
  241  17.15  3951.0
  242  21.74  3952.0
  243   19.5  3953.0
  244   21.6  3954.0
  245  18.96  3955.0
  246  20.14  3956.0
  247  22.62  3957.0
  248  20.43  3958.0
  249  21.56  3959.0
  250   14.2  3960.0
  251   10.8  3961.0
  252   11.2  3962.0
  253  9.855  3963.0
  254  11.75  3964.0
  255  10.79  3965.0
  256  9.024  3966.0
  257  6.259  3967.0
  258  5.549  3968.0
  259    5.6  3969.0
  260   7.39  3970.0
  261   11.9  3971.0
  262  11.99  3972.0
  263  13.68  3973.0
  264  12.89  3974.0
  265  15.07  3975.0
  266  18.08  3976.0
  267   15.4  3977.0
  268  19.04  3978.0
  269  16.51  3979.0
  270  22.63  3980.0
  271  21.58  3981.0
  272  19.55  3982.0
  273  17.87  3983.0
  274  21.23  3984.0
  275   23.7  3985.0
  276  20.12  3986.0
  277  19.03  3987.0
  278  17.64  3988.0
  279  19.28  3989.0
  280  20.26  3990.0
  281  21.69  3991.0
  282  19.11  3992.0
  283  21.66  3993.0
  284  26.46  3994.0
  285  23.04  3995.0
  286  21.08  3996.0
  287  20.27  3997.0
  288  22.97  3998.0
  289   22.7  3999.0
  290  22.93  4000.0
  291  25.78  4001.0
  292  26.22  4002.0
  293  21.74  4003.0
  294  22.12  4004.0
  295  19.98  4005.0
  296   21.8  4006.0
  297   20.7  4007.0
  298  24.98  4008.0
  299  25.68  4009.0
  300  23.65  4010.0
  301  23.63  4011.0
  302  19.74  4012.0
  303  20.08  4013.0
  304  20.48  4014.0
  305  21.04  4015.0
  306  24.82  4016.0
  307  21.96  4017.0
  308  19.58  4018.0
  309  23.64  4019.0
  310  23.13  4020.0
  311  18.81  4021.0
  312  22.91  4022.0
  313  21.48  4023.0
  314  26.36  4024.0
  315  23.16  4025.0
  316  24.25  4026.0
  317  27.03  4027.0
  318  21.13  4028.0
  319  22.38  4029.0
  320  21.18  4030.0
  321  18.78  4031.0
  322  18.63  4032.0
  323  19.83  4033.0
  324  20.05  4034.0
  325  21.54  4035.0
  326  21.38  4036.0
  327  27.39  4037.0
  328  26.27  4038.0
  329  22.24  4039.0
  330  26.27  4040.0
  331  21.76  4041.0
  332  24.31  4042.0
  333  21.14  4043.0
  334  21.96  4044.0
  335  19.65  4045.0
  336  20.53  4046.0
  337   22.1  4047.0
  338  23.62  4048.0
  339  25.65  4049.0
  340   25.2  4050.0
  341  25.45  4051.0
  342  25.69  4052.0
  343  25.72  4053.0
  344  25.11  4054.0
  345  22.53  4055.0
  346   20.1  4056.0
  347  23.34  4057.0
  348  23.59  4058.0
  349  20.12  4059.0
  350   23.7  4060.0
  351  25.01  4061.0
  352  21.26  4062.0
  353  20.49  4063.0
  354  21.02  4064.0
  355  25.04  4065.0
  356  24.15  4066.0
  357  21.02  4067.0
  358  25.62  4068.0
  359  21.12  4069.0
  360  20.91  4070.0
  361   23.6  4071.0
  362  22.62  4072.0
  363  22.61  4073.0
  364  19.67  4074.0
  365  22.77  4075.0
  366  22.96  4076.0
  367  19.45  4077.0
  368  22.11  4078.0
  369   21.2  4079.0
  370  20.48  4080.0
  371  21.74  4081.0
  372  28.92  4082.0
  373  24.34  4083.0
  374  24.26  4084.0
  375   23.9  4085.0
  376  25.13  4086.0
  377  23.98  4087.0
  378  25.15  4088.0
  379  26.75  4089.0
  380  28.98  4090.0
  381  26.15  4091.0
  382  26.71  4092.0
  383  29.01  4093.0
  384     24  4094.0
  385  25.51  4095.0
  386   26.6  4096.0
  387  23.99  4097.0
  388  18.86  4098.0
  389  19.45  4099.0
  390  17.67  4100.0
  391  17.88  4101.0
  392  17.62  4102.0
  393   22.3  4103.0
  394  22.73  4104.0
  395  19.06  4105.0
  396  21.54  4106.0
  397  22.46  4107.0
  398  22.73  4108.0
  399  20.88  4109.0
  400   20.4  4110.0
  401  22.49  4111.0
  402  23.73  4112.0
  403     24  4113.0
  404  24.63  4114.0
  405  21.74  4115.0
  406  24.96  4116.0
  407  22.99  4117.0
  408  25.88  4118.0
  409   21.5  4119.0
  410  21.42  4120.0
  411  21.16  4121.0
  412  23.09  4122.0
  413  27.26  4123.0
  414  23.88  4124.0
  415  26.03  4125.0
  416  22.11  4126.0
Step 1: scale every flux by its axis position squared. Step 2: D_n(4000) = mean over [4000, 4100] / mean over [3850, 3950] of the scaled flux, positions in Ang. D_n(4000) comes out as 1.62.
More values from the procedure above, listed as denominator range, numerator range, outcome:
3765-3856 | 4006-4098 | 1.85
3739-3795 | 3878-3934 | 1.13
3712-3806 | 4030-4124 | 1.77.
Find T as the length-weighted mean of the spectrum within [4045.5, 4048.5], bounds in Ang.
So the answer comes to 22.1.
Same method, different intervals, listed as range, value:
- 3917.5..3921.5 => 16.2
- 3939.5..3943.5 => 15.5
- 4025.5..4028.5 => 24.1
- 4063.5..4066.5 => 23.4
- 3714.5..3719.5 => 15.6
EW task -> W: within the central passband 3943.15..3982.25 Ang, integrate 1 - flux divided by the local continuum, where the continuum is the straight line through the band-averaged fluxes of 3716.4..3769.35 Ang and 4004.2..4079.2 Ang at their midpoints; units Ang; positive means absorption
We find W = 9.8 Ang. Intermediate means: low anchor 15.3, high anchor 22.5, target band 15.4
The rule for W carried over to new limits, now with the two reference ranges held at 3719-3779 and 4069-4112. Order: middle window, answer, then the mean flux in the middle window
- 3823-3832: 2.6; 12.2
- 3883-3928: 5.3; 16.5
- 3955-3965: 2.1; 15.7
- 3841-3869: 4.8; 14.6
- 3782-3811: 1.3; 15.6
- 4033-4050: -0.9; 22.8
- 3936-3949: 3.0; 15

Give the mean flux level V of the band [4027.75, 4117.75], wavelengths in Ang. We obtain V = 22.8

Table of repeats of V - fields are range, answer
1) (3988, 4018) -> 22.1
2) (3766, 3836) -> 14.3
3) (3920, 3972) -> 13.8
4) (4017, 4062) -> 22.8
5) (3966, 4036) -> 20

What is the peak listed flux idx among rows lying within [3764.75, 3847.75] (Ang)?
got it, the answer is 22.51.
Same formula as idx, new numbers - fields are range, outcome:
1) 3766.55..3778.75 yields 19.28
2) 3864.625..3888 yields 18.31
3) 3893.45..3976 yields 22.62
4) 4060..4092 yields 28.98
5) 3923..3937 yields 18.02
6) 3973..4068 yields 27.39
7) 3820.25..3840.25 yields 16.02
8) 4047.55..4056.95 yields 25.72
